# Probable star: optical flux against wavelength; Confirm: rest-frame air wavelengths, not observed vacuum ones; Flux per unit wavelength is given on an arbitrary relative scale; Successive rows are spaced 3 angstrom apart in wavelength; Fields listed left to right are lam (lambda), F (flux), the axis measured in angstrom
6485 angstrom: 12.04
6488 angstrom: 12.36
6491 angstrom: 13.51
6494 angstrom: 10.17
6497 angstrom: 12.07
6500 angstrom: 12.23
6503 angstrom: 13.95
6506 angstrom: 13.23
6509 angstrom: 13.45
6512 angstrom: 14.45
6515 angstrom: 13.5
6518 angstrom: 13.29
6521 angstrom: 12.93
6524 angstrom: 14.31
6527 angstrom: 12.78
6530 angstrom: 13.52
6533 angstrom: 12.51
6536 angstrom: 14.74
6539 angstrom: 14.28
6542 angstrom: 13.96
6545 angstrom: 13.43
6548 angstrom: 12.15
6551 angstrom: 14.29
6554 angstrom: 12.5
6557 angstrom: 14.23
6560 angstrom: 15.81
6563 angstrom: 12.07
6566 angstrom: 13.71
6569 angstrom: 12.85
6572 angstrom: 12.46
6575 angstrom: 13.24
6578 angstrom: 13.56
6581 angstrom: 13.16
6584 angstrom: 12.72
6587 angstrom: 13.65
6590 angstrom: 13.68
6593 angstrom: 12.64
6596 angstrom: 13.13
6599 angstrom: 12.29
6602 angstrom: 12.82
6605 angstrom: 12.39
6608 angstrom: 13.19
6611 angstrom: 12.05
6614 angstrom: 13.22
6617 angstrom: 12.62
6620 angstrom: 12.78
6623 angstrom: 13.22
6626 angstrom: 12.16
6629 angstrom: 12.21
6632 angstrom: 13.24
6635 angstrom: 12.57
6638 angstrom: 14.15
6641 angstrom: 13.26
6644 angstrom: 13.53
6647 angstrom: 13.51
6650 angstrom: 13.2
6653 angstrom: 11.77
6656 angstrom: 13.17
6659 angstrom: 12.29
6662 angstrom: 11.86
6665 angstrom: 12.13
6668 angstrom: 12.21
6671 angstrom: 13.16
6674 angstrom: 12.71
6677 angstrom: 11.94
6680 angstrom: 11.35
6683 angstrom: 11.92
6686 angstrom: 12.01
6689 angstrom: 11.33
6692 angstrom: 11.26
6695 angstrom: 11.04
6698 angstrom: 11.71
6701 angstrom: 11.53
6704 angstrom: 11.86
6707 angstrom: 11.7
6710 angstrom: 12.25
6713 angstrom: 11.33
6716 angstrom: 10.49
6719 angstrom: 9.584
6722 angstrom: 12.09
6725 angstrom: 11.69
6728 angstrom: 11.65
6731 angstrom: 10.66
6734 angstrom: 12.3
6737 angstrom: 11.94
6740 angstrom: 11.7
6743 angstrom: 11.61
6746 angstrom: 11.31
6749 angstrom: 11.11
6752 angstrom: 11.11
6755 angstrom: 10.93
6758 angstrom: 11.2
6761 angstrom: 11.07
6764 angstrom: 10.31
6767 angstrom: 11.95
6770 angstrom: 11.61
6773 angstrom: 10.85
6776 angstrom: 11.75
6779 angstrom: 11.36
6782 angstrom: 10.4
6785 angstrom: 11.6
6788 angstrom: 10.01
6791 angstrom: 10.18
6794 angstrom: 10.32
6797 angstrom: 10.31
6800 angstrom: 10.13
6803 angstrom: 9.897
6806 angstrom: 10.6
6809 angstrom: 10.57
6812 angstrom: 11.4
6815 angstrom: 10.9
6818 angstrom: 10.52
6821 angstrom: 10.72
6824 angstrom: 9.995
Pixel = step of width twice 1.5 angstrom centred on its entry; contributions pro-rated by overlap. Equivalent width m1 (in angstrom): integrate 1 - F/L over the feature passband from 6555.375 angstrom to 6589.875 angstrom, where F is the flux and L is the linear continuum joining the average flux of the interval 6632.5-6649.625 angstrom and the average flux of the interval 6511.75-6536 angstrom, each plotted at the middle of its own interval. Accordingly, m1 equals 0.0 angstrom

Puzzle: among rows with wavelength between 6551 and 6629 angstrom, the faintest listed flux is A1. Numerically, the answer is 12.05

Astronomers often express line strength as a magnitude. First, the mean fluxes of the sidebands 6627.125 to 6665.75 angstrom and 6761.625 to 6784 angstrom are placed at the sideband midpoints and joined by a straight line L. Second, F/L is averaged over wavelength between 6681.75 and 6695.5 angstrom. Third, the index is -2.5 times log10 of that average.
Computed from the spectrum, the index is 0.068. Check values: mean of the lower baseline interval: 12.8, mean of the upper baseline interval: 11.2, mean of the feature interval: 11.5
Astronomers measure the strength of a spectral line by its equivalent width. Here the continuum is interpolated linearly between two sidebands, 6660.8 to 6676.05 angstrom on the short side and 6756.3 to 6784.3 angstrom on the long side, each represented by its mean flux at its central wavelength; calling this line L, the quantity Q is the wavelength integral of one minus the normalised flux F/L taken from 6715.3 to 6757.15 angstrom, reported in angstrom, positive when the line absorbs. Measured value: 1.0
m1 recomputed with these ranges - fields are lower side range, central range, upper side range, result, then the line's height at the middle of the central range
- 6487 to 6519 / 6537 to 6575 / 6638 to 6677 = -1.81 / 12.9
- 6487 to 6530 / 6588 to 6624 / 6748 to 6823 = -1.70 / 12.3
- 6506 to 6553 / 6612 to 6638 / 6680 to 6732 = -0.88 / 12.4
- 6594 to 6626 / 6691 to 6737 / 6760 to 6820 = 0.71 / 11.6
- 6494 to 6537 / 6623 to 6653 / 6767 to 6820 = -2.20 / 12.1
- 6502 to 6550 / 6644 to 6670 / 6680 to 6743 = -1.05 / 12.1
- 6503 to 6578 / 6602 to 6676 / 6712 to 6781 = -2.00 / 12.4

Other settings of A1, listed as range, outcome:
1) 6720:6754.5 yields 10.66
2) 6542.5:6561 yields 12.15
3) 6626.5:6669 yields 11.77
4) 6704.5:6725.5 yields 9.584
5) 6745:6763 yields 10.93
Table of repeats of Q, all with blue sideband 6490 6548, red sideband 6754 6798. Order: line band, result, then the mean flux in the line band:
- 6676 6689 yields 0.0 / 11.7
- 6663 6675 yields -0.6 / 12.5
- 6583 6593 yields -0.5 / 13.3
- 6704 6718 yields 0.1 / 11.4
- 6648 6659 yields -0.6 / 12.7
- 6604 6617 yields -0.3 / 12.7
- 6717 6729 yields 0.2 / 11.2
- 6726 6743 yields -0.5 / 11.6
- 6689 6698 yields 0.3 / 11.3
